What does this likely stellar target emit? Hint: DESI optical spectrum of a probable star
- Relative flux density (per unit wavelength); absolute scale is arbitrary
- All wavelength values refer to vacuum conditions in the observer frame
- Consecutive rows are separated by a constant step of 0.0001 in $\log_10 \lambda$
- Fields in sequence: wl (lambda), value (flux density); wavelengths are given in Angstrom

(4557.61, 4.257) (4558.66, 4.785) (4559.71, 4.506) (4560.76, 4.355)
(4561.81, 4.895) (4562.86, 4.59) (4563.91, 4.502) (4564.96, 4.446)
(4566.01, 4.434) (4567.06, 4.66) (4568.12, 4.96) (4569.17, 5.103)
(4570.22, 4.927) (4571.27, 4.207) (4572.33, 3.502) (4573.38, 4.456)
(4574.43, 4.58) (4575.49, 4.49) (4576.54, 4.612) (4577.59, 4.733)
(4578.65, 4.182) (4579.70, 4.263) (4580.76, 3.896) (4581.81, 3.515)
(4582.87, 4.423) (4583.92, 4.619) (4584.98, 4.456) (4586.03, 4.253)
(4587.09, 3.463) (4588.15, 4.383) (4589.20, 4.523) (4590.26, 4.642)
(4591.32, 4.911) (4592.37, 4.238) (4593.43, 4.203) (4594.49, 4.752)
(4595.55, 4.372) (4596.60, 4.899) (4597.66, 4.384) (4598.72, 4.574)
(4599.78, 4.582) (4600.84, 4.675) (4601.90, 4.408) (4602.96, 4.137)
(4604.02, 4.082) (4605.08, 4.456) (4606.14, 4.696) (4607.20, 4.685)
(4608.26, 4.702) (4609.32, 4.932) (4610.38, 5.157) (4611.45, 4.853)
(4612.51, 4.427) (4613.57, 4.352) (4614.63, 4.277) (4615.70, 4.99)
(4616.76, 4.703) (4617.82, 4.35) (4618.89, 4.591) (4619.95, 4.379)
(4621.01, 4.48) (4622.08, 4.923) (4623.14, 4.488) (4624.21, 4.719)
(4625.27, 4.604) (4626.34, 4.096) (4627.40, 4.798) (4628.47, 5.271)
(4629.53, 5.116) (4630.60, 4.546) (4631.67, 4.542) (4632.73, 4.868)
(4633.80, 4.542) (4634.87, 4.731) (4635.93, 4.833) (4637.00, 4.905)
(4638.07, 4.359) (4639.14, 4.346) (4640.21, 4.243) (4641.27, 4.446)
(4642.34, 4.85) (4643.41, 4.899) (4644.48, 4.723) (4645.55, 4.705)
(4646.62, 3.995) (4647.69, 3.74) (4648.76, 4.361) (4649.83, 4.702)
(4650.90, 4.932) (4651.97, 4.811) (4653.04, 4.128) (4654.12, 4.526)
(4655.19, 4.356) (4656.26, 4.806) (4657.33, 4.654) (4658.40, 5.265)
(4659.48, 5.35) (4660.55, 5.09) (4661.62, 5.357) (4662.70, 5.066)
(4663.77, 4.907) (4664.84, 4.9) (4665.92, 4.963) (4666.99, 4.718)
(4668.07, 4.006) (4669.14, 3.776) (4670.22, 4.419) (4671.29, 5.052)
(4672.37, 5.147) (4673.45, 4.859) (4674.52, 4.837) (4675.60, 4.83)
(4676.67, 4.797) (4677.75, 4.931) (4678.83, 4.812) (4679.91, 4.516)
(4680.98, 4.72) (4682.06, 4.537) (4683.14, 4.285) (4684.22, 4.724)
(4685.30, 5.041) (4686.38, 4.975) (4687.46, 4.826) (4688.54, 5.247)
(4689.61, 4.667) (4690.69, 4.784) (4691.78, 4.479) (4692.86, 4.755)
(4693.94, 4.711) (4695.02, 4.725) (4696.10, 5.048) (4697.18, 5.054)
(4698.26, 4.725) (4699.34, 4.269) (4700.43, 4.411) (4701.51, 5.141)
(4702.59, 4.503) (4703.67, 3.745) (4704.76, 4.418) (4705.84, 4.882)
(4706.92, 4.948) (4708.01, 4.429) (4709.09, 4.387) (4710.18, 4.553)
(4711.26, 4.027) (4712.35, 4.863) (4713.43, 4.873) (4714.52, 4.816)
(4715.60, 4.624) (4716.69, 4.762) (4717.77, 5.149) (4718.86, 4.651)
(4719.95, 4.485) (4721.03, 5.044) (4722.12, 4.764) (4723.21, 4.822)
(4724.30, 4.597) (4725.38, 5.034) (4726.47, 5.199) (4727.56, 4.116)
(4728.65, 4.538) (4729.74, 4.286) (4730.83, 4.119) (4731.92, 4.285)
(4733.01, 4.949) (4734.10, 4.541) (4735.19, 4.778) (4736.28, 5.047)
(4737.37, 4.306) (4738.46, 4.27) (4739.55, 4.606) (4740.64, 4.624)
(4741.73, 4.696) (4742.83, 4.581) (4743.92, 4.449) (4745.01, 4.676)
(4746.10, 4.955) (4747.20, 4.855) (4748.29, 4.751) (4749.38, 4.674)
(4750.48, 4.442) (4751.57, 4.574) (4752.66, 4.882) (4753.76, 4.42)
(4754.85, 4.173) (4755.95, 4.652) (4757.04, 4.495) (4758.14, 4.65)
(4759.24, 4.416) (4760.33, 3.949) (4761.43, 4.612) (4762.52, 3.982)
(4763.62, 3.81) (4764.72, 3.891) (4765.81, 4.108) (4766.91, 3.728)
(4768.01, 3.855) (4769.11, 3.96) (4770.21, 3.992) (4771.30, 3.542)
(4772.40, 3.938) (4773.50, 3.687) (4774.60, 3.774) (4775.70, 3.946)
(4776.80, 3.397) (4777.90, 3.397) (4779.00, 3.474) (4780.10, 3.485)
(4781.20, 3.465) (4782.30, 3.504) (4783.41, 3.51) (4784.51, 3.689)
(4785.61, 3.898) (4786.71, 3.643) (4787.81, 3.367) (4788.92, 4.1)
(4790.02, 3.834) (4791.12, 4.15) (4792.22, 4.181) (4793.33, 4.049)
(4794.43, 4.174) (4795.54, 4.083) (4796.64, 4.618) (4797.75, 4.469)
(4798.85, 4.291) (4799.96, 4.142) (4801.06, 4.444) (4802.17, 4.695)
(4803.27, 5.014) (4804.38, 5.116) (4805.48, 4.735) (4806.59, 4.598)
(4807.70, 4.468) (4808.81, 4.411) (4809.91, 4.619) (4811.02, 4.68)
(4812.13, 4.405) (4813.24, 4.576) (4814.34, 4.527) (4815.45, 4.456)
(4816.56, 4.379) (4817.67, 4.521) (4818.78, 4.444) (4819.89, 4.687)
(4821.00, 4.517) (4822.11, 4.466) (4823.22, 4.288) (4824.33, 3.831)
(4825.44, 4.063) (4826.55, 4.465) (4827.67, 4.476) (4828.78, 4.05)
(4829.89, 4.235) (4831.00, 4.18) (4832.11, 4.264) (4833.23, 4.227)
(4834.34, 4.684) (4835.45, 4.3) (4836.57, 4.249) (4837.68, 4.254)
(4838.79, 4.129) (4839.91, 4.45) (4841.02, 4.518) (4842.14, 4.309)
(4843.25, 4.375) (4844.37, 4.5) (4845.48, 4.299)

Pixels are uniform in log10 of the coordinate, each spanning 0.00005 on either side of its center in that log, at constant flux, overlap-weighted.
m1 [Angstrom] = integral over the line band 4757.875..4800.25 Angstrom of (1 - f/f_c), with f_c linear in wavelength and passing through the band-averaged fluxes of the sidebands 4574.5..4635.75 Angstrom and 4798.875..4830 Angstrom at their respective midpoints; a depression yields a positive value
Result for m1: 5.4 Angstrom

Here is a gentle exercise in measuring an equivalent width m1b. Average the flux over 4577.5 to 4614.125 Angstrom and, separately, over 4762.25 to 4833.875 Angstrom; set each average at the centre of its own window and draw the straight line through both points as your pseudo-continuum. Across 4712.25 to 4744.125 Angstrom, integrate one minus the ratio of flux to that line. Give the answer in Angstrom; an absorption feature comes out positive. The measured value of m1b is -3.1 Angstrom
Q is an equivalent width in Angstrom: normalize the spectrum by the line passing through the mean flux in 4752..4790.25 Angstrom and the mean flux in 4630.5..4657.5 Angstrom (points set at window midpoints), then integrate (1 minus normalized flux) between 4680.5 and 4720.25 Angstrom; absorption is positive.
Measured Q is -3.8 Angstrom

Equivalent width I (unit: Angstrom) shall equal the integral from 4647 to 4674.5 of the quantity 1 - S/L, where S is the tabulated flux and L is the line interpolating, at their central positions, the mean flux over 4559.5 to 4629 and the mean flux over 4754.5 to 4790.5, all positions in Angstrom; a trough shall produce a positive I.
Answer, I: -2.8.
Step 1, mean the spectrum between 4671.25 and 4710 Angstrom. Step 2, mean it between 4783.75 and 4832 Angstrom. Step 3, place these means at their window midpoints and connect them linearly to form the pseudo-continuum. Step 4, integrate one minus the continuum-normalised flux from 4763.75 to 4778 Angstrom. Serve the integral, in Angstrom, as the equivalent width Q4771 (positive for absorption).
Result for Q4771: 2.1 Angstrom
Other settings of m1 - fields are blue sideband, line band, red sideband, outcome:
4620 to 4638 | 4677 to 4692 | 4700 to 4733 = -0.4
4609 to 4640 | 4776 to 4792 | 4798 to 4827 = 3.1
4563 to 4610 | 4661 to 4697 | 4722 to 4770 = -2.5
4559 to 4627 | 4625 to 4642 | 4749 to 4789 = -1.0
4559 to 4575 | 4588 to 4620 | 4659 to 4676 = 0.6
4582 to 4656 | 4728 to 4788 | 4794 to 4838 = 3.7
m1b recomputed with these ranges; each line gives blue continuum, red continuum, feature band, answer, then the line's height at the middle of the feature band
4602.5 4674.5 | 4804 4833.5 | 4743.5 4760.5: -0.2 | 4.51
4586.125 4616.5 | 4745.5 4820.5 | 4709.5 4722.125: -1.1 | 4.33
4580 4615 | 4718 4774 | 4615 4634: -0.9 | 4.45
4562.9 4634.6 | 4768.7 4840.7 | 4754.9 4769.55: 0.3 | 4.25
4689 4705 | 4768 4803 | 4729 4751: -1.6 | 4.28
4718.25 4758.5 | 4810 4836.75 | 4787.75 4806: 0.4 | 4.45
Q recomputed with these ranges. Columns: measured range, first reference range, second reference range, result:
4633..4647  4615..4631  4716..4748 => 0.21 Angstrom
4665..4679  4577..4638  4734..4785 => -1.01 Angstrom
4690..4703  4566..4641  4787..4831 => -0.77 Angstrom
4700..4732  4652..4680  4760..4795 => -2.05 Angstrom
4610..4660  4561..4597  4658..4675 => 0.78 Angstrom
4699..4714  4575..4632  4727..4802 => -0.79 Angstrom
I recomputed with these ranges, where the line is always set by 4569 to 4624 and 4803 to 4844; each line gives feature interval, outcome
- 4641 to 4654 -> -0.2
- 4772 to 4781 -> 1.6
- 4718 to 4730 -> -0.7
